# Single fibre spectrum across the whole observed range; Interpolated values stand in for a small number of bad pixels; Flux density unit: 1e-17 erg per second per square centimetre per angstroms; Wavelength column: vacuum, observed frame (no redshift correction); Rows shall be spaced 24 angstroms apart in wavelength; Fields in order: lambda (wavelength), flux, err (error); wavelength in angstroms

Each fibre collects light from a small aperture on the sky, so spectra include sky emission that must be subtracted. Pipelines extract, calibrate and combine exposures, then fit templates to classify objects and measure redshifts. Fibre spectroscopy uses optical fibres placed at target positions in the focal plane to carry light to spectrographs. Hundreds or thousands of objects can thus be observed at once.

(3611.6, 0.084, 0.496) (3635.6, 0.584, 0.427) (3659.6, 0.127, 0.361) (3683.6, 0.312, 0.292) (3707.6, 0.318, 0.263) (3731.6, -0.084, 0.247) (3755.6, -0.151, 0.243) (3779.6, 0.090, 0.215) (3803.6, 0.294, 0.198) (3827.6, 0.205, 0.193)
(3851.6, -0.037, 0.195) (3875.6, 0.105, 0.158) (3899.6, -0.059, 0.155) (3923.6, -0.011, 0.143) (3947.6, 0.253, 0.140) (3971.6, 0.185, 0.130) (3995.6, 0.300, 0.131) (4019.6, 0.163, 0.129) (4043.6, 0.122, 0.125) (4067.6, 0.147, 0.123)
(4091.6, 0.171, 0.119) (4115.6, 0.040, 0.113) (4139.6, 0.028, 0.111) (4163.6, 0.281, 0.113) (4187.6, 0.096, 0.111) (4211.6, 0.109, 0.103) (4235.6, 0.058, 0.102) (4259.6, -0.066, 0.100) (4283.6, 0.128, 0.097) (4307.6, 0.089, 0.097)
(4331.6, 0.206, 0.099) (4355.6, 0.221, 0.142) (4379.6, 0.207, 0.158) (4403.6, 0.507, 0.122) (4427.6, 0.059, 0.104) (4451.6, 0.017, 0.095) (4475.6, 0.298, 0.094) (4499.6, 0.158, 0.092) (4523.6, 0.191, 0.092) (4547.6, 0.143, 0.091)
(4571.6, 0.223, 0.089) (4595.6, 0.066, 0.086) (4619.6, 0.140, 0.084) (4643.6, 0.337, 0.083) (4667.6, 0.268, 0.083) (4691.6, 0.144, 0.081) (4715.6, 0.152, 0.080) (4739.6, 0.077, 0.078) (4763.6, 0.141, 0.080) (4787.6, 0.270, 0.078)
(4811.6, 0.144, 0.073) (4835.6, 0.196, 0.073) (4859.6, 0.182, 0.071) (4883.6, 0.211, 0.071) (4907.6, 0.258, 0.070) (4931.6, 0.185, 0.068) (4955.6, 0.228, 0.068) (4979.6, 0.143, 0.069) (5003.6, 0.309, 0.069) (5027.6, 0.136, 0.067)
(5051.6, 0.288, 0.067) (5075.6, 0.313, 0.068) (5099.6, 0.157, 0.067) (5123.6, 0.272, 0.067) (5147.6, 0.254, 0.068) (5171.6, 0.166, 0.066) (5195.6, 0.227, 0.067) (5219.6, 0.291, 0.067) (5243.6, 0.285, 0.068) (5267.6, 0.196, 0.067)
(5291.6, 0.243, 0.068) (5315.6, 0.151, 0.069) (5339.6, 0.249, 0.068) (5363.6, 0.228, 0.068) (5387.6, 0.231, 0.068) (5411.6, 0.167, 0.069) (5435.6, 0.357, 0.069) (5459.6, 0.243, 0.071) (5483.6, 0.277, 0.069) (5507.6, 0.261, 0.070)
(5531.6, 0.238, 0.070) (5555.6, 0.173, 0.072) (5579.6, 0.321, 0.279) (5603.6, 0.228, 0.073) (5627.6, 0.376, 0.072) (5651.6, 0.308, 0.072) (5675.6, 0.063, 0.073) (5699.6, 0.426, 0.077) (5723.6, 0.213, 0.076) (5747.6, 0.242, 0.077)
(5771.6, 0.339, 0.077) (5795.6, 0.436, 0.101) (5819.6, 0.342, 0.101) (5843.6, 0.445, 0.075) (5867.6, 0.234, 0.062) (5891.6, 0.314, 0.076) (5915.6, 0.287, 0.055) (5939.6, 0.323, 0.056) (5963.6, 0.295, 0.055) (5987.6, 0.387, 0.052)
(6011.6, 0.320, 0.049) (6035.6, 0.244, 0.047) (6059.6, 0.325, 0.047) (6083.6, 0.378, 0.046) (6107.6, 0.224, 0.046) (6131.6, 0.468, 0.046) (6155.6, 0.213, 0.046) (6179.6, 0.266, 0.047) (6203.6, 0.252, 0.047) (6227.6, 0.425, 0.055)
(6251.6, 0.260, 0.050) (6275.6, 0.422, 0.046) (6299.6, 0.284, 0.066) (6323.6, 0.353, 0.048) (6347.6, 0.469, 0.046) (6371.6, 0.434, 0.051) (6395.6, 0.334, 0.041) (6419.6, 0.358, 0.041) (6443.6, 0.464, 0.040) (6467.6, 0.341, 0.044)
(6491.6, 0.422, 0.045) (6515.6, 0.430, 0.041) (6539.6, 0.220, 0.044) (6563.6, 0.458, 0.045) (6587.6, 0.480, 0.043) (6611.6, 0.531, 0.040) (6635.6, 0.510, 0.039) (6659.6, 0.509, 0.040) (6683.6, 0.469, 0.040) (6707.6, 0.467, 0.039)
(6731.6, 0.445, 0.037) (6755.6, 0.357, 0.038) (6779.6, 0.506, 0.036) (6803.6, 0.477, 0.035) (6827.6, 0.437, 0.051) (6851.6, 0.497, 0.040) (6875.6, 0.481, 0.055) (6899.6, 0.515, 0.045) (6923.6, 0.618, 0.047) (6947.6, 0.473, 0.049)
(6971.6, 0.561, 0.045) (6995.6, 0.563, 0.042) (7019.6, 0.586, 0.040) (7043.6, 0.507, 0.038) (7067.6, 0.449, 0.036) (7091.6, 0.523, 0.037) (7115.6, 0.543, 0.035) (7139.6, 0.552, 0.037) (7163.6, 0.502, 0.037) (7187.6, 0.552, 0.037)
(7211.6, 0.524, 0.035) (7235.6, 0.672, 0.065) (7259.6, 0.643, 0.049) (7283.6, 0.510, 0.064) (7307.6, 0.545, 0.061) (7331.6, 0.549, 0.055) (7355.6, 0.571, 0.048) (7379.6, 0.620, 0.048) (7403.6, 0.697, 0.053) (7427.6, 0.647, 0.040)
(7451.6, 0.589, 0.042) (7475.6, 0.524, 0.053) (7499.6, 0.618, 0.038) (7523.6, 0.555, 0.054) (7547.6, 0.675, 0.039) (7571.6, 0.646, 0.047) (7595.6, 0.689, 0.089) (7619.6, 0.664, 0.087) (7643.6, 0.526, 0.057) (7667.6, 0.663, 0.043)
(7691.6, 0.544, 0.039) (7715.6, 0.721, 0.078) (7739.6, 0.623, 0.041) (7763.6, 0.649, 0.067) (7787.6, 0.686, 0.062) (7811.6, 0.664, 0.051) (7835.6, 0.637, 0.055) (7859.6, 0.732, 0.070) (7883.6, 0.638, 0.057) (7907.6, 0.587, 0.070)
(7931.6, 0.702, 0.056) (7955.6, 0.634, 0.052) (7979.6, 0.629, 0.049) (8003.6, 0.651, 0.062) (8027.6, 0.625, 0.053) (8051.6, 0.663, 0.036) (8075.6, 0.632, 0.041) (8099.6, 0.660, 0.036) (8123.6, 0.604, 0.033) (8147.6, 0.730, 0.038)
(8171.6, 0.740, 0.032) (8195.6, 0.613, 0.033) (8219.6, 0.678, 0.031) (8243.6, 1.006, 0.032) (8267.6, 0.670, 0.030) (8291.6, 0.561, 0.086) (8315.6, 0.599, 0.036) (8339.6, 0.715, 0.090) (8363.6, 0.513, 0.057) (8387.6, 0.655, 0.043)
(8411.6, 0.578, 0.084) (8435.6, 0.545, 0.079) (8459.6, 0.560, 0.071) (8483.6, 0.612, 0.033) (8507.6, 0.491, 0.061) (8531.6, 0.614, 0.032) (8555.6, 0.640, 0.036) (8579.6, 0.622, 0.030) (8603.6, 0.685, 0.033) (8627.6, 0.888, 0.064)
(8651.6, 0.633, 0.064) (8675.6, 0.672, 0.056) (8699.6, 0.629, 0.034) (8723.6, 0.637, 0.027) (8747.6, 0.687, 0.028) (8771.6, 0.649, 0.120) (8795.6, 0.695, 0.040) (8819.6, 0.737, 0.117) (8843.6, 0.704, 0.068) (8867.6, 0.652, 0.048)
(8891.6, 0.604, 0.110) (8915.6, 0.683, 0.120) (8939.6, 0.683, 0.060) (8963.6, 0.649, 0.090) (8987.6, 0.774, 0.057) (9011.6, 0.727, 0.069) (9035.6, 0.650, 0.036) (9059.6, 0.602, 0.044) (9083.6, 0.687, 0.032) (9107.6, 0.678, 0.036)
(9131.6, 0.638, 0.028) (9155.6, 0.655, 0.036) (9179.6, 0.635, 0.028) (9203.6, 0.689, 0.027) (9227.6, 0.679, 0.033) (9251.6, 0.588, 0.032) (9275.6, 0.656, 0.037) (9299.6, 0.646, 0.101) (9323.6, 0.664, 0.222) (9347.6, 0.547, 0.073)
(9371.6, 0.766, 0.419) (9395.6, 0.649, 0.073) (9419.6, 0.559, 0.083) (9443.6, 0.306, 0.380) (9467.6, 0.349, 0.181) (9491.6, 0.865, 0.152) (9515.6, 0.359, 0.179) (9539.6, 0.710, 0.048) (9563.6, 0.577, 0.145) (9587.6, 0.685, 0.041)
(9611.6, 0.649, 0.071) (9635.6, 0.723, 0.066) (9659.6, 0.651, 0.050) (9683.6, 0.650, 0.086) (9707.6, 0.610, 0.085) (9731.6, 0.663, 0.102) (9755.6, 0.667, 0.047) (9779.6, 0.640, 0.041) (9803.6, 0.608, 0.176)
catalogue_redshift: 0.645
